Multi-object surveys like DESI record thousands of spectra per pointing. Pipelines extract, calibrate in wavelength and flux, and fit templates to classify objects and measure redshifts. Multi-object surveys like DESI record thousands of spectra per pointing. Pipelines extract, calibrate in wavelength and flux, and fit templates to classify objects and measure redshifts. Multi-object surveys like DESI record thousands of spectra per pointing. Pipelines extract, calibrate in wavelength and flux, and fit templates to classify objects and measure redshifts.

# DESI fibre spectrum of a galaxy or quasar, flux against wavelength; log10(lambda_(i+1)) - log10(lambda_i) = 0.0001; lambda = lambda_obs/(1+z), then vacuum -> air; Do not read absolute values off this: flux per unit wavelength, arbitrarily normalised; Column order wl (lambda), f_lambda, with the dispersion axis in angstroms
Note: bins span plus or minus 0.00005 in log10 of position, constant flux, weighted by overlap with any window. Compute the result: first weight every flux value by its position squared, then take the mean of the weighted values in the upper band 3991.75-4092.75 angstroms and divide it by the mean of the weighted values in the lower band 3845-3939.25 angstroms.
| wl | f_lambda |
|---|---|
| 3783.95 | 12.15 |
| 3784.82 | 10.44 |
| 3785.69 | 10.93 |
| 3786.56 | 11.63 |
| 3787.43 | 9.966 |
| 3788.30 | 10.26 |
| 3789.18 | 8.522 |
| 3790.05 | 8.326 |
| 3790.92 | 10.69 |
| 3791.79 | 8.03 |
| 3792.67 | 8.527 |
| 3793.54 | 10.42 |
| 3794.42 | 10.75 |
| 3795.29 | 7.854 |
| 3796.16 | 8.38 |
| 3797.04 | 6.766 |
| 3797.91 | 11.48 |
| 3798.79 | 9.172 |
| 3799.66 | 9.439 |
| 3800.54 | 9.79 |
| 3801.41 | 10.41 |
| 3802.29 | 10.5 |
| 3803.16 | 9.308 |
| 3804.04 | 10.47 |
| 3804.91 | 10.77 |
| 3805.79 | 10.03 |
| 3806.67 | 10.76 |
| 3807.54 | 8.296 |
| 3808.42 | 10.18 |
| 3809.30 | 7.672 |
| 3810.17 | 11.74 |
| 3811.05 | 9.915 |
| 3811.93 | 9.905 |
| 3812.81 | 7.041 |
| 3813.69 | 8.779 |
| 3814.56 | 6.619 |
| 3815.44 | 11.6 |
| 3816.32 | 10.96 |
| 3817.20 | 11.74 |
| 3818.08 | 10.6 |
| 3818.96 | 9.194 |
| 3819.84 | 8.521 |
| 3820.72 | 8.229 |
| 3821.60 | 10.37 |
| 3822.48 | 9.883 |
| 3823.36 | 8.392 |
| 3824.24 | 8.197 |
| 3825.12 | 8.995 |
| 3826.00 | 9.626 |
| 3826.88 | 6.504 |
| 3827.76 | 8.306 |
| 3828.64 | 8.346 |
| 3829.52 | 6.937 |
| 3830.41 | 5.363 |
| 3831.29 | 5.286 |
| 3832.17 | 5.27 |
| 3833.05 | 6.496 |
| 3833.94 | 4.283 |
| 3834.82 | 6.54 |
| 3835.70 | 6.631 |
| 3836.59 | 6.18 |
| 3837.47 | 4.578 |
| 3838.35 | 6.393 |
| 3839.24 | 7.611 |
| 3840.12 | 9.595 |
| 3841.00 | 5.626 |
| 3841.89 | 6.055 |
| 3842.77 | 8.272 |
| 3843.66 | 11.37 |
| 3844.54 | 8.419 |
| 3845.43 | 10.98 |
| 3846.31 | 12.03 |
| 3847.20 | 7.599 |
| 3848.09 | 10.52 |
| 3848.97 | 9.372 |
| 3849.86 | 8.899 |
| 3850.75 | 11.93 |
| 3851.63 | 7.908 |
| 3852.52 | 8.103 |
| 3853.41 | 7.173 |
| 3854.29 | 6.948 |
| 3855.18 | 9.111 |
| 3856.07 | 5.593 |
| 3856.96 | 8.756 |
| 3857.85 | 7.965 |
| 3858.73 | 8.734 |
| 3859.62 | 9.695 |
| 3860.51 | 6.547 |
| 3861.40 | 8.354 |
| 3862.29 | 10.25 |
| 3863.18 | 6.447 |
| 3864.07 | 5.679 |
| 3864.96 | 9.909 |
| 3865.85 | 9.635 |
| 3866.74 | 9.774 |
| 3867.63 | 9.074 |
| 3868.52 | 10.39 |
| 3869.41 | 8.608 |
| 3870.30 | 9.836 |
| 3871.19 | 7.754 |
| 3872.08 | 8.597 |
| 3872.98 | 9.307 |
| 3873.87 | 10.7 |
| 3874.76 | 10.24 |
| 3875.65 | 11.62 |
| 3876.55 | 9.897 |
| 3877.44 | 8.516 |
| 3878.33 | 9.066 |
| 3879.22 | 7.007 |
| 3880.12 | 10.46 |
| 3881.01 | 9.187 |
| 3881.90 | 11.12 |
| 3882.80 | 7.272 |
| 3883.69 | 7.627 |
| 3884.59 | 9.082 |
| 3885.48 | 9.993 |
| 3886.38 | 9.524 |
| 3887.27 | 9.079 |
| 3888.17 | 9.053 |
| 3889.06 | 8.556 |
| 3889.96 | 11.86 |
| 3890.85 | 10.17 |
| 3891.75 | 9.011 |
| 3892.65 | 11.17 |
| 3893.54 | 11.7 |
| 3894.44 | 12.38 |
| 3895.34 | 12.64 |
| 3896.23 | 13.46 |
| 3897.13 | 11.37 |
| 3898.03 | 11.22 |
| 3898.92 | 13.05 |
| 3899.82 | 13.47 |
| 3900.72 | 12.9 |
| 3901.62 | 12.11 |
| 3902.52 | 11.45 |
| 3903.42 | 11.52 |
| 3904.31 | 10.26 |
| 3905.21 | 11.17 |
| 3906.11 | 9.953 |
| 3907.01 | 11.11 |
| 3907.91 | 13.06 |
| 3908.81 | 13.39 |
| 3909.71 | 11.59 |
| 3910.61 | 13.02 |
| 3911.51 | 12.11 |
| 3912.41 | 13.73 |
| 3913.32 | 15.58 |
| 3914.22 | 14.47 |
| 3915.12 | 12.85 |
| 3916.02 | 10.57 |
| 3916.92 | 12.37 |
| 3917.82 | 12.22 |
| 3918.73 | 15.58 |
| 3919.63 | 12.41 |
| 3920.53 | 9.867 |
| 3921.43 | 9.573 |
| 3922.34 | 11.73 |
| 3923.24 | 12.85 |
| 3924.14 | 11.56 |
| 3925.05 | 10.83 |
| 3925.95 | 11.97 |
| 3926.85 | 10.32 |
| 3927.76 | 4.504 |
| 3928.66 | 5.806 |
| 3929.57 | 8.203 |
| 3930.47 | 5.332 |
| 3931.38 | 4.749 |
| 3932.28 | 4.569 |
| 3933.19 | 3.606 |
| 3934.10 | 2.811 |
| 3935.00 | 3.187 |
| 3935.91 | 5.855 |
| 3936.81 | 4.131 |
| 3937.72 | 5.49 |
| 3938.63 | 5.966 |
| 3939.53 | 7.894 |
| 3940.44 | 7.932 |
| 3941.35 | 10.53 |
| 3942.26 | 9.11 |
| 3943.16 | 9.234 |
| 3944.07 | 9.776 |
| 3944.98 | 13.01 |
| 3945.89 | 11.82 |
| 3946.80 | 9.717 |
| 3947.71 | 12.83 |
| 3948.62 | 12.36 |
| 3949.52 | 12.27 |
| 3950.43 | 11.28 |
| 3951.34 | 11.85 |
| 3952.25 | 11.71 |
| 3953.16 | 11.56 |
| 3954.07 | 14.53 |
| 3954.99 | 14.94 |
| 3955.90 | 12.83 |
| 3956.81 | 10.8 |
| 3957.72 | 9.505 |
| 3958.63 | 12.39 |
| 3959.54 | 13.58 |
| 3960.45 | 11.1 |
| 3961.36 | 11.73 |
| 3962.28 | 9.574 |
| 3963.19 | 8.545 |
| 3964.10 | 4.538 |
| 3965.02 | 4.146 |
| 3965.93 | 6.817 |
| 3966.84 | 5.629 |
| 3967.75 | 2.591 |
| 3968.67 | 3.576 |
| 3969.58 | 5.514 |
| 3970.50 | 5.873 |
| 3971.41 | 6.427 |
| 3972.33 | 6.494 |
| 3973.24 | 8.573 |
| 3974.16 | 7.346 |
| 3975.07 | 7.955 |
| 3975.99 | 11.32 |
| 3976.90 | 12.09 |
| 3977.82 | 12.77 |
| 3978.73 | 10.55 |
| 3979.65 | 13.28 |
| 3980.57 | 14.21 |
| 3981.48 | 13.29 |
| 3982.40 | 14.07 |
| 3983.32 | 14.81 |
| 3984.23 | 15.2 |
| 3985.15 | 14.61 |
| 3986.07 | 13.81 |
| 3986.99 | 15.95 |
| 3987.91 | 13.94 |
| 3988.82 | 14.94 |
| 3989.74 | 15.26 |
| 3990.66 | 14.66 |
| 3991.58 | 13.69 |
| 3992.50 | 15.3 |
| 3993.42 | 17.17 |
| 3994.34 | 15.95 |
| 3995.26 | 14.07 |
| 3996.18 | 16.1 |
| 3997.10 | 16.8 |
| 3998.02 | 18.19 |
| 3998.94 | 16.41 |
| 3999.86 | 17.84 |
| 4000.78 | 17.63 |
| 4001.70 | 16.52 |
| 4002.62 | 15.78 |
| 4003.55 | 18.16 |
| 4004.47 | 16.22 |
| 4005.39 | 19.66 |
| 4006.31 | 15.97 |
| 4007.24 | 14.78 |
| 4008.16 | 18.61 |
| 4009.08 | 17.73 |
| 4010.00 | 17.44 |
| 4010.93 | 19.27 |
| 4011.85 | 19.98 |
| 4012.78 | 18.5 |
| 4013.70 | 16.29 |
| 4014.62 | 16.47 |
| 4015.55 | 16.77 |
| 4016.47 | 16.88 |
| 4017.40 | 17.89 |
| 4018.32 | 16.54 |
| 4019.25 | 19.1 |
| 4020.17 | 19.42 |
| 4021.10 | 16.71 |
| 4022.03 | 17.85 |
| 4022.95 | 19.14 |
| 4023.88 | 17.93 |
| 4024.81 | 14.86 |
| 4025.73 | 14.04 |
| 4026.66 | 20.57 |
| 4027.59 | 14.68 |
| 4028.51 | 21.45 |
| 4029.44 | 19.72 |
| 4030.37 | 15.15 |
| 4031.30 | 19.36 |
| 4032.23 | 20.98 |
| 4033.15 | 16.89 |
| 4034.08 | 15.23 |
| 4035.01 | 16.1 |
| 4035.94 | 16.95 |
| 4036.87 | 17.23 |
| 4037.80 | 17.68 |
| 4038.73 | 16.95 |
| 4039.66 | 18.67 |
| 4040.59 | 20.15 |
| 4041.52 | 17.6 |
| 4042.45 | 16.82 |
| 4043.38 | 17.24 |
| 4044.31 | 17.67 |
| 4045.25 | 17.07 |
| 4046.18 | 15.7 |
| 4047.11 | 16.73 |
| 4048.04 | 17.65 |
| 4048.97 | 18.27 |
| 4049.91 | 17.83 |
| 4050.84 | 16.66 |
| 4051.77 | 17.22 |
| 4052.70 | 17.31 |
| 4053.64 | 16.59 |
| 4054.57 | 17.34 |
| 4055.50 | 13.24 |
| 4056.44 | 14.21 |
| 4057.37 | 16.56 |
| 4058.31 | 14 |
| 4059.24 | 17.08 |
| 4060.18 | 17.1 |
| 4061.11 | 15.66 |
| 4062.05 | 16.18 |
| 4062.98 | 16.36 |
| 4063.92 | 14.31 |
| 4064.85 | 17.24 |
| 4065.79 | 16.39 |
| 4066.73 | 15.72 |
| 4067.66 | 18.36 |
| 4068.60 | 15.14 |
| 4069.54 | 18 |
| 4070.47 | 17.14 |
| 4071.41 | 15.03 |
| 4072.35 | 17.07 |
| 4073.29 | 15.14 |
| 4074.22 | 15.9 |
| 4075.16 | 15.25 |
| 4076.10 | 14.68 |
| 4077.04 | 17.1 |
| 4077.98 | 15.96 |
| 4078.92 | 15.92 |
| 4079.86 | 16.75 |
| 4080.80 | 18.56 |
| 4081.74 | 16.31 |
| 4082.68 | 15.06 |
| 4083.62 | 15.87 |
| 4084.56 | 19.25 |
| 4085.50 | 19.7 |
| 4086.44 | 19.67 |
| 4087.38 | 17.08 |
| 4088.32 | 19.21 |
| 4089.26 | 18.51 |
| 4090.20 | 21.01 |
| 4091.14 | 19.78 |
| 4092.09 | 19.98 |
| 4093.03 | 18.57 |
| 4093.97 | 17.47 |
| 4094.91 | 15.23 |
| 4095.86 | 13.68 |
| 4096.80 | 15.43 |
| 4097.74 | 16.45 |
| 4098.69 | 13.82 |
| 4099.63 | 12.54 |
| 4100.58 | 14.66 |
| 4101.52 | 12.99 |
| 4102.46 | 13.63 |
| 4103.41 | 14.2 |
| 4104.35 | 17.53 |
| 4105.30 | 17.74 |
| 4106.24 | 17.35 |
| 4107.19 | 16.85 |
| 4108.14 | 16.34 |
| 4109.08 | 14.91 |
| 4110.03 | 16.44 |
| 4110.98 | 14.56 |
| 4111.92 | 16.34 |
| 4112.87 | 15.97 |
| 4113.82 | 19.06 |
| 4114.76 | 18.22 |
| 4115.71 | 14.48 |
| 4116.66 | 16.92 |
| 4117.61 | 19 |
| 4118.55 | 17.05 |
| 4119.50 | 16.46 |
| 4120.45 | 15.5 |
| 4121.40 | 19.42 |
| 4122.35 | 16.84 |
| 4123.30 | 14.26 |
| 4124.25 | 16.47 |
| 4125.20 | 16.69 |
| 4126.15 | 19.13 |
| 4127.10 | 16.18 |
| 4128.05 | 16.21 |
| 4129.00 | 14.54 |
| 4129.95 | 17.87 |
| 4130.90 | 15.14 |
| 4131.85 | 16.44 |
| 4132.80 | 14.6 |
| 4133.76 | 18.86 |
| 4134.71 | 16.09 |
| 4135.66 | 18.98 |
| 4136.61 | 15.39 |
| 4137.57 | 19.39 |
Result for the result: 1.91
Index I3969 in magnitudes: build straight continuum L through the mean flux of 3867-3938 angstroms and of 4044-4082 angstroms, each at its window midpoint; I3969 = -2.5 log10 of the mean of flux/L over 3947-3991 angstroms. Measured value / 0.17 mag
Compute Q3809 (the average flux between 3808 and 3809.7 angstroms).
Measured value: 8.93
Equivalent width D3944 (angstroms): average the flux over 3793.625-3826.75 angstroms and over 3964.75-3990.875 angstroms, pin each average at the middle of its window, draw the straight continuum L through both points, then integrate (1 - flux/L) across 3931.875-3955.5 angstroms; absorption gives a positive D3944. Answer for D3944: 2.7 angstroms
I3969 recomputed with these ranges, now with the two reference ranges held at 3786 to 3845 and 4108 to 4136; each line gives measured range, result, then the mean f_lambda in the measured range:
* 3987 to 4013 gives -0.228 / 16.6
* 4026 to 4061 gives -0.179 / 17.2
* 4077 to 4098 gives -0.117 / 17.5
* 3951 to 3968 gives 0.234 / 9.99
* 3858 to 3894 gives 0.113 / 9.25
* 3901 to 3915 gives -0.113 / 12.3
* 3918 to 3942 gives 0.401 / 8.02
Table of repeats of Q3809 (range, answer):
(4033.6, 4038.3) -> 16.6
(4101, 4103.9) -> 13.7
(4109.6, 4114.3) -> 16.5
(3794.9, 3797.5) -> 7.71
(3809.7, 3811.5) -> 10.8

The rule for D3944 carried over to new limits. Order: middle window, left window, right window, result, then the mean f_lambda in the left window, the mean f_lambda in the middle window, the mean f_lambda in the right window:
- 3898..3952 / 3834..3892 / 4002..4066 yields 6.5 angstroms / 8.71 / 10.2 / 17.2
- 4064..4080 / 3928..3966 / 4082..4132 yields -1.3 angstroms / 8.99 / 16.2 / 16.7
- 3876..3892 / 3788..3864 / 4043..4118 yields 1.8 angstroms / 8.63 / 9.26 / 16.6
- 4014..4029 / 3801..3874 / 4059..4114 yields -3.2 angstroms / 8.6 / 17.5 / 16.5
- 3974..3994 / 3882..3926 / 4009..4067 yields 1.8 angstroms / 11.5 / 13.6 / 17.2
